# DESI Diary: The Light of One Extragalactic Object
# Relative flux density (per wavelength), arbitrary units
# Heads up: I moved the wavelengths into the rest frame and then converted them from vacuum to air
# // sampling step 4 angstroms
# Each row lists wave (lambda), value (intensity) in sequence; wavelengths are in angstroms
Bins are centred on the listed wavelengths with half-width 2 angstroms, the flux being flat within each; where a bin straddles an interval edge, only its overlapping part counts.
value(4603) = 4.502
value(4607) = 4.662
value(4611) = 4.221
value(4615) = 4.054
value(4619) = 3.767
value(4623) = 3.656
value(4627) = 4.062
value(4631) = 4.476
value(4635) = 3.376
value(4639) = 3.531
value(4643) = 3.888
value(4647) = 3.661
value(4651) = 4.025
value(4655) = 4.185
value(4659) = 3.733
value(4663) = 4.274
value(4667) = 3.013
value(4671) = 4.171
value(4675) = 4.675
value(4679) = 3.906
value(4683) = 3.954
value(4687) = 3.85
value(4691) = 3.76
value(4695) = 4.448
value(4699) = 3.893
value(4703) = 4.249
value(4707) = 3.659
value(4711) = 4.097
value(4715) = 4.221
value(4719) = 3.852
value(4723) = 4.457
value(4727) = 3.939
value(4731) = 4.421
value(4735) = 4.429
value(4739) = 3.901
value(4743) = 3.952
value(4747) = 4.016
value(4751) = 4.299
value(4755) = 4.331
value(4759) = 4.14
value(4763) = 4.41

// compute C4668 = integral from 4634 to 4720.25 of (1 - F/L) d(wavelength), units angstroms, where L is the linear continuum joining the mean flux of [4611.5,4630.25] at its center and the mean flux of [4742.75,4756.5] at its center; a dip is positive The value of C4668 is 2.4 angstroms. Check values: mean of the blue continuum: 3.95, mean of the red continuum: 4.17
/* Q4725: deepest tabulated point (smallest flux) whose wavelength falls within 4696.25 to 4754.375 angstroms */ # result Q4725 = 3.659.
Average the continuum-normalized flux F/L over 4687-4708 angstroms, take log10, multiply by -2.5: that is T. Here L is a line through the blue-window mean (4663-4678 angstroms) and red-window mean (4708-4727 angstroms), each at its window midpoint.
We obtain 0.01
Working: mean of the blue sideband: 3.99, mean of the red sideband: 4.11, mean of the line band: 4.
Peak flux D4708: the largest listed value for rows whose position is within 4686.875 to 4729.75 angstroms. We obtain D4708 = 4.457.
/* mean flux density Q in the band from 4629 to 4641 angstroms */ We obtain 3.79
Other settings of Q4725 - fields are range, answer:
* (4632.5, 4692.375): 3.013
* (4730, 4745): 3.901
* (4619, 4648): 3.376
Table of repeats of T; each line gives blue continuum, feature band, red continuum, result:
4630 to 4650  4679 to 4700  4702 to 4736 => 0.01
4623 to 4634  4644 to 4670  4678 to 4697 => 0.06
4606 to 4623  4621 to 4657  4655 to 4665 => 0.05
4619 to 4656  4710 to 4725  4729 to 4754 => -0.02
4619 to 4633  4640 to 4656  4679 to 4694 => 0.02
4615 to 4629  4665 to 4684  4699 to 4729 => 0.01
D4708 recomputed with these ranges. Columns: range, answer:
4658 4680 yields 4.675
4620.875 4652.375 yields 4.476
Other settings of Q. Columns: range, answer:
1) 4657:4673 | 3.8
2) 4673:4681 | 4.29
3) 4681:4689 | 3.9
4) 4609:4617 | 4.14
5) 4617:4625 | 3.71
